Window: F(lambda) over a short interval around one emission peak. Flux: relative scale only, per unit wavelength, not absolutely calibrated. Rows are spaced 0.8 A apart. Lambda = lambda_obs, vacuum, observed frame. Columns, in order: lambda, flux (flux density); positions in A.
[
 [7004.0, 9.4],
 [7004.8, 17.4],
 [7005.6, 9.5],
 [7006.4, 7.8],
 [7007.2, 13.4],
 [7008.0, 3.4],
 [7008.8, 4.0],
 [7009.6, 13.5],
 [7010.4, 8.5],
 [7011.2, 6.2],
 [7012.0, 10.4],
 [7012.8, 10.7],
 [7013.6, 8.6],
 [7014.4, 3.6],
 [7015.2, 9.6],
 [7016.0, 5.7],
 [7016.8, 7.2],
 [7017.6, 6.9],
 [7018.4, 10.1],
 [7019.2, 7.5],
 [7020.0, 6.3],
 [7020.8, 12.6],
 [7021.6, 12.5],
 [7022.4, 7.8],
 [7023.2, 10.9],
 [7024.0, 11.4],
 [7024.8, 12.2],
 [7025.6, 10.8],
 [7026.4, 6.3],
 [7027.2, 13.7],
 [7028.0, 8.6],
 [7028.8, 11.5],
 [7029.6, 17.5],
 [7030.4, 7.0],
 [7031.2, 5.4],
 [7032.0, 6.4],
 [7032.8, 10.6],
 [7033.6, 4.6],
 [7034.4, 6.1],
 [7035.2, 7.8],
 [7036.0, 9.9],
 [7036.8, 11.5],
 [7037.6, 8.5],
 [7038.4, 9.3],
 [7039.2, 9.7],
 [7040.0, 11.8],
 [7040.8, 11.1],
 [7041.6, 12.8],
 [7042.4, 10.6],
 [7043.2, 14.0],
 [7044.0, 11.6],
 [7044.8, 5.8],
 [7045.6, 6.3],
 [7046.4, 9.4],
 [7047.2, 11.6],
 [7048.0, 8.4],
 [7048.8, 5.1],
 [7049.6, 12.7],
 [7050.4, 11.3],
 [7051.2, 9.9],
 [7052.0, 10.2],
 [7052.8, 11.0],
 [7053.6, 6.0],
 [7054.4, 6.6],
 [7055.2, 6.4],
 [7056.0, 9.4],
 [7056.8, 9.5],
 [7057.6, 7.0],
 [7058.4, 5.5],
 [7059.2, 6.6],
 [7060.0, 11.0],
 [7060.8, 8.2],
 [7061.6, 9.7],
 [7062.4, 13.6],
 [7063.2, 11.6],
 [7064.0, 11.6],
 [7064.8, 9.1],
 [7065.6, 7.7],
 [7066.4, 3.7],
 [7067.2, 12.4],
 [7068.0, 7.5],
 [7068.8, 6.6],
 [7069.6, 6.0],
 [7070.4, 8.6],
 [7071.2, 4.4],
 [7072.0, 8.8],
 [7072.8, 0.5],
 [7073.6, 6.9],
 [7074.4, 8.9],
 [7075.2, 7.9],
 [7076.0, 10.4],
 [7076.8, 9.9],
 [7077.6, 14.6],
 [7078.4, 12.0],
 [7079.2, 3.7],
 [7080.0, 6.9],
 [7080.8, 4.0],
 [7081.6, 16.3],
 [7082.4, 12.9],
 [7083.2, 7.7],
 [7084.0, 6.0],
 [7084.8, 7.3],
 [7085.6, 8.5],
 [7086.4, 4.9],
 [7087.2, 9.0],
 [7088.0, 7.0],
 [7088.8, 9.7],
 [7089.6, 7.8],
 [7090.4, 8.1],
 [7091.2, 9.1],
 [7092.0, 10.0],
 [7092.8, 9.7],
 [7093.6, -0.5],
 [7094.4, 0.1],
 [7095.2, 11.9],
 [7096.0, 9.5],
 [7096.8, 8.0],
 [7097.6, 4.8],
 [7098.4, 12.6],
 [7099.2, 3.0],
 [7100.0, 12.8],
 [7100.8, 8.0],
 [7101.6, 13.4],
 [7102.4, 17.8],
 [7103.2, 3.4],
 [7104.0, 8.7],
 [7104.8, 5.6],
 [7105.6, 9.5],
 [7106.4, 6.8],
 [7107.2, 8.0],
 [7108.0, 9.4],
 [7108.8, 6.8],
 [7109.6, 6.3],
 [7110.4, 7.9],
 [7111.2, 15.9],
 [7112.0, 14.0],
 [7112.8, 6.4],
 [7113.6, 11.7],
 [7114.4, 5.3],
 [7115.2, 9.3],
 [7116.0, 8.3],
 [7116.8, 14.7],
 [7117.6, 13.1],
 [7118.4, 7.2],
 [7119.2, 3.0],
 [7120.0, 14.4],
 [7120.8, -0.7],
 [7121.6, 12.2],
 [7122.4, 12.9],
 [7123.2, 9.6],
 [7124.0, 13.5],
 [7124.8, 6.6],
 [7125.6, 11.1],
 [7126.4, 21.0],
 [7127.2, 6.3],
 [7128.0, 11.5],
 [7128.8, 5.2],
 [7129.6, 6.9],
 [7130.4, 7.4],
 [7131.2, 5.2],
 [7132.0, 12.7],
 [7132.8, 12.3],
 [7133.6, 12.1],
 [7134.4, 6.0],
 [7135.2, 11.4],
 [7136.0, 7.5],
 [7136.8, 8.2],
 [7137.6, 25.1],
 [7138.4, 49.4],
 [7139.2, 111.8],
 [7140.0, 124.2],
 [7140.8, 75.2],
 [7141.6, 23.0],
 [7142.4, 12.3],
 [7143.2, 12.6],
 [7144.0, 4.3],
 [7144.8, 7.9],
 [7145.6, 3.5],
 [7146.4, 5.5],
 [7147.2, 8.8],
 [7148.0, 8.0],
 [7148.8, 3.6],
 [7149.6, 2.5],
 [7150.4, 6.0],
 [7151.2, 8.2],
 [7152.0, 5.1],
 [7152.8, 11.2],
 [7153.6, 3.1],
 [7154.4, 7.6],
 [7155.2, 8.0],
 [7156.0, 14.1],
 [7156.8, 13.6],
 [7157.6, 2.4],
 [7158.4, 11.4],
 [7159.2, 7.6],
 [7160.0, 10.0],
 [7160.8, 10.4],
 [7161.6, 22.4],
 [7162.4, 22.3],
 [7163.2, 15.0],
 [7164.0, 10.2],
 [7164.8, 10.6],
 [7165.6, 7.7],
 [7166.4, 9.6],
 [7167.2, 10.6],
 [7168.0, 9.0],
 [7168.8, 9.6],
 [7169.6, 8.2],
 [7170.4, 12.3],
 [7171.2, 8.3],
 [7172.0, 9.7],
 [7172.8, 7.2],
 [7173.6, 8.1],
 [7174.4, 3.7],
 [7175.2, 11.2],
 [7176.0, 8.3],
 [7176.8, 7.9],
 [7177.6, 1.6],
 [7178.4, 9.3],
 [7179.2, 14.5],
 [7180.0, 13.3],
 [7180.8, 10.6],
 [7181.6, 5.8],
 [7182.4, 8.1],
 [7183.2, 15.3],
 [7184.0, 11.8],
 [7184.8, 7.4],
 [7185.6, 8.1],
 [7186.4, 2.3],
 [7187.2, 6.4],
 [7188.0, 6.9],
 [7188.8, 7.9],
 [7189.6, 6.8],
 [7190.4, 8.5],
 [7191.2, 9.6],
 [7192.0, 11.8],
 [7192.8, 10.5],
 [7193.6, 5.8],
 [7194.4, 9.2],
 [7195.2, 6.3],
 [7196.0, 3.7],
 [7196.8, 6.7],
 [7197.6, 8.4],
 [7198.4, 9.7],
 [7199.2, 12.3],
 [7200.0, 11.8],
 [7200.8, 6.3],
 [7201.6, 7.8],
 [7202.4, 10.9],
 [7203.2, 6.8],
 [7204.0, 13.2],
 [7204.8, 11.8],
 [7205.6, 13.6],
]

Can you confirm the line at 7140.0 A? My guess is H-alpha 6563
